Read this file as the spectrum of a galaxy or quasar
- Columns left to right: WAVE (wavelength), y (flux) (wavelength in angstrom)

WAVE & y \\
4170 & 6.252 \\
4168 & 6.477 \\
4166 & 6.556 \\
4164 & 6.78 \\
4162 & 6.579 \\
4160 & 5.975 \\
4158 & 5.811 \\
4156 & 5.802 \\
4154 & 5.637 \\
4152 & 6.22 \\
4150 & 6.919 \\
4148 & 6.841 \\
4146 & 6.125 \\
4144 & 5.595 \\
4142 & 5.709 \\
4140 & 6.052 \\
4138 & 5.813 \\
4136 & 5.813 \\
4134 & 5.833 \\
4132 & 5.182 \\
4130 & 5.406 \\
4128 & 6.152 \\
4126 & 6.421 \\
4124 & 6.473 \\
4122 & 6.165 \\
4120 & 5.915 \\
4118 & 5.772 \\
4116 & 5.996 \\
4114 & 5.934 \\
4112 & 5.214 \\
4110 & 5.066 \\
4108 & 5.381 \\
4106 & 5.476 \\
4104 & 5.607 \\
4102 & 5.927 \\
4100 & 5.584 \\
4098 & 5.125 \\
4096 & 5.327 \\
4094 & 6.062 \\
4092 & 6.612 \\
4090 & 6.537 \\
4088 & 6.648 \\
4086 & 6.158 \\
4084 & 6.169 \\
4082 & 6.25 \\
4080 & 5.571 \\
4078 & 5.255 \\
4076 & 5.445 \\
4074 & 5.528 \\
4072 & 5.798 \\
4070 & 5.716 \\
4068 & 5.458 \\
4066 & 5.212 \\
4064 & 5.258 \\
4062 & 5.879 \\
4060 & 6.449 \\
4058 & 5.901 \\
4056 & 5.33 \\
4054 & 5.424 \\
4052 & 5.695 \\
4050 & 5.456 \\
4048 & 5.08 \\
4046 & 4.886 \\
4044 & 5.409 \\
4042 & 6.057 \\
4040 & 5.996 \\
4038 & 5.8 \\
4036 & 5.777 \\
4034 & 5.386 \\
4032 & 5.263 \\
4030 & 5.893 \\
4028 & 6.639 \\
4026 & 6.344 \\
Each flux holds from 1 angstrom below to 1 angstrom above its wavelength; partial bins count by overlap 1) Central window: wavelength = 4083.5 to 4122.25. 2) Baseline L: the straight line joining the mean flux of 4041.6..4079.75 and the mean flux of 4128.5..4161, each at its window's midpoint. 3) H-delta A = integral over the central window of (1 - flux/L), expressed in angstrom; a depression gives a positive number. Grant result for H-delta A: -0.65 angstrom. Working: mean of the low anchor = 5.53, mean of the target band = 5.82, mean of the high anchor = 5.92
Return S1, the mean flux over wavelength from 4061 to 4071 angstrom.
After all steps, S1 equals 5.5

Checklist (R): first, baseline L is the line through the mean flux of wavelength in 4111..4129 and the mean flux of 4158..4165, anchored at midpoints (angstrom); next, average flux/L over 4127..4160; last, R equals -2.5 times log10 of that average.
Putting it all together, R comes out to 0.05 mag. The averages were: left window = 6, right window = 6.35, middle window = 5.93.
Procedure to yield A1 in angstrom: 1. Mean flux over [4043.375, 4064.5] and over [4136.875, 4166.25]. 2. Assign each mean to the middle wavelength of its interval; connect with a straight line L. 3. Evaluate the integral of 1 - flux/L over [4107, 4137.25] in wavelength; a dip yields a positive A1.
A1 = 0.9 angstrom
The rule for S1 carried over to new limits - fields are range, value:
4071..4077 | 5.59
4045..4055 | 5.31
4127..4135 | 5.64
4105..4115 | 5.41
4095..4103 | 5.49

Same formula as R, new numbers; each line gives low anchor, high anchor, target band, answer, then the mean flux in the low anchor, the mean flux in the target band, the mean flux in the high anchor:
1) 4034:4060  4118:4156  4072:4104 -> -0.02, 5.59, 5.87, 6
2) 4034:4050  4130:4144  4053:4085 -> -0.01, 5.55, 5.67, 5.7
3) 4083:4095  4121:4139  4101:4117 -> 0.11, 6.36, 5.58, 5.92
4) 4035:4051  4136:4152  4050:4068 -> 0.00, 5.56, 5.62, 6.13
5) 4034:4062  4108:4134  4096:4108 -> 0.05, 5.64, 5.51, 5.79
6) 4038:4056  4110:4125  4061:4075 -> 0.01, 5.51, 5.55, 5.87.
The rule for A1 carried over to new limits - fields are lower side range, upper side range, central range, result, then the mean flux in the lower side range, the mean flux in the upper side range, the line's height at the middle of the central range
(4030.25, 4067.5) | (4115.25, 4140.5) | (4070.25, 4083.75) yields 0.05 angstrom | 5.57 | 5.92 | 5.7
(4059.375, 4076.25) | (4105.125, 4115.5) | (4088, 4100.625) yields -0.99 angstrom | 5.63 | 5.44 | 5.51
